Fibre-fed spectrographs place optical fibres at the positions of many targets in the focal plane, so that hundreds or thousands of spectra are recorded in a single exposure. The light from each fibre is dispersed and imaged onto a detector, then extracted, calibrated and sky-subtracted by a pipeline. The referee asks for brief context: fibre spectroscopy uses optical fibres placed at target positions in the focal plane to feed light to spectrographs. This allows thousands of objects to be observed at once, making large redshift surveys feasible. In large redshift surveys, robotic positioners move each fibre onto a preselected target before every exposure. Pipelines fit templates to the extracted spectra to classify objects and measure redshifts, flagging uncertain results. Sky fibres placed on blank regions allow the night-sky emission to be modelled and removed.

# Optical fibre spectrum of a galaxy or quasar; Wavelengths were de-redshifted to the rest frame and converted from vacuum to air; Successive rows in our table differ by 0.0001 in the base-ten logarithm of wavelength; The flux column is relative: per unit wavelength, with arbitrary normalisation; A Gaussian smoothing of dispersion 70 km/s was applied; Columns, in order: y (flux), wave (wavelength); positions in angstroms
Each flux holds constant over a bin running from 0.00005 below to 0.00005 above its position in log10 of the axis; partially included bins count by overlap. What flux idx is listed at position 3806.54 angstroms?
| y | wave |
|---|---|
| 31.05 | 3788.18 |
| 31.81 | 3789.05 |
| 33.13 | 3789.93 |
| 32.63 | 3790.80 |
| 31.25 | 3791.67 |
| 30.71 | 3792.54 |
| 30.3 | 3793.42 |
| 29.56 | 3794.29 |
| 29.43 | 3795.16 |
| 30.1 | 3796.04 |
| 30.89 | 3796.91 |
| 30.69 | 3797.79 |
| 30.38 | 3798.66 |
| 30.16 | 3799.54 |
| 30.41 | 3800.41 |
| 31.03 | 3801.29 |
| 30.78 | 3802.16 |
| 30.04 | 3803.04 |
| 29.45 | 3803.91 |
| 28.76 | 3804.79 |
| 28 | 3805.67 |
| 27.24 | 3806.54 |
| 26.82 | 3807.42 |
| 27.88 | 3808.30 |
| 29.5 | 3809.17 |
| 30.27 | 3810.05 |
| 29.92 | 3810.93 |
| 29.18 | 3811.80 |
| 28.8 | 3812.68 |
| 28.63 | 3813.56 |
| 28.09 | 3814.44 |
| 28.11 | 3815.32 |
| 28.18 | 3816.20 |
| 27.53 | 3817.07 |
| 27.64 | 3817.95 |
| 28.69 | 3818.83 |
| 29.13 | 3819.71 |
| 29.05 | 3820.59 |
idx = 27.24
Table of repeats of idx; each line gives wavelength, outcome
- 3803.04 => 30.04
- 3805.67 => 28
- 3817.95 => 27.64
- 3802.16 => 30.78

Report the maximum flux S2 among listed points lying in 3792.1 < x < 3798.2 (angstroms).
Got 30.89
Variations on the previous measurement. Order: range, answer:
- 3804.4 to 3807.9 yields 28.76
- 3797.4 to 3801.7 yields 31.03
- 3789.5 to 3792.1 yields 33.13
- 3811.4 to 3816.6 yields 29.18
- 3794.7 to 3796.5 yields 30.1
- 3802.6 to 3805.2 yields 30.04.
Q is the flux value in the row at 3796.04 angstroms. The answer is 30.1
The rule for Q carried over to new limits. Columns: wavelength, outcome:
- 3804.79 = 28.76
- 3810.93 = 29.92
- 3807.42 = 26.82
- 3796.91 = 30.89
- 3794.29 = 29.56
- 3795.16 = 29.43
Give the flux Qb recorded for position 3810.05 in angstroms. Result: 30.27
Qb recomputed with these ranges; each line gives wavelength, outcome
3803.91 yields 29.45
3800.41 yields 30.41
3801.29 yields 31.03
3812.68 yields 28.8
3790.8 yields 32.63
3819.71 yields 29.13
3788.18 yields 31.05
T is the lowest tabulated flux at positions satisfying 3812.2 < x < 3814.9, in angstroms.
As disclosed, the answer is 28.09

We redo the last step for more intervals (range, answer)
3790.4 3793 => 30.71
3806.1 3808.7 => 26.82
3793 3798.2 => 29.43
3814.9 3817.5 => 27.53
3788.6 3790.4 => 31.81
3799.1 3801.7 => 30.16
